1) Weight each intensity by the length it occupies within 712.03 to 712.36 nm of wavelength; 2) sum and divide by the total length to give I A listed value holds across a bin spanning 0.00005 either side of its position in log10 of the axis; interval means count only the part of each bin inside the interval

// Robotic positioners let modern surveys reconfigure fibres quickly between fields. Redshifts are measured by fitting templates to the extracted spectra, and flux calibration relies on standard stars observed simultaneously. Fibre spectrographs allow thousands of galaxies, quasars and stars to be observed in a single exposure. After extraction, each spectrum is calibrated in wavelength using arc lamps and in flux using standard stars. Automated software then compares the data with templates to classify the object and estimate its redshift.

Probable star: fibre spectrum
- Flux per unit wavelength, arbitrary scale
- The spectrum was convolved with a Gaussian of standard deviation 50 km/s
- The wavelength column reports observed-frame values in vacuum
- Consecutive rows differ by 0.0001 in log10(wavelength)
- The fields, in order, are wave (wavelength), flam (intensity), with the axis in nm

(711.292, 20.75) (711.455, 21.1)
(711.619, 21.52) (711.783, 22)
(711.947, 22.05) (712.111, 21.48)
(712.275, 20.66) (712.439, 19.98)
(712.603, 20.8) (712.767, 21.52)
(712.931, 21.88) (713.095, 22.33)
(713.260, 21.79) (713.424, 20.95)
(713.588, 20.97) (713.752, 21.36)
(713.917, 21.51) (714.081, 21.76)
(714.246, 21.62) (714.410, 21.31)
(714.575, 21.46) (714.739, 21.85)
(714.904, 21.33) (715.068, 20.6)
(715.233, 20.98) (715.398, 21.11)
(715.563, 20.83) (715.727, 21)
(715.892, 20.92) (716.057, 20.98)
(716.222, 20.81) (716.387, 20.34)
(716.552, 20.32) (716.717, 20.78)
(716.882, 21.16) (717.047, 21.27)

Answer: 21.1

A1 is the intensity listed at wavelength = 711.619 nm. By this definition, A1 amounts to 21.52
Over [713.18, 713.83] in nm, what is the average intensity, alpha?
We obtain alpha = 21.3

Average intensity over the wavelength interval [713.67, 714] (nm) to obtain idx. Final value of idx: 21.4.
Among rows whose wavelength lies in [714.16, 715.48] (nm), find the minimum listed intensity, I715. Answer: 20.6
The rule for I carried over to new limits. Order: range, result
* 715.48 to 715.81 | 20.9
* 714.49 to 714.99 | 21.6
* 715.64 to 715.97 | 21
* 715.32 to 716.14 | 21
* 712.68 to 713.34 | 21.9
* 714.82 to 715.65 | 21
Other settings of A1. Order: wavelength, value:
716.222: 20.81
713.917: 21.51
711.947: 22.05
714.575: 21.46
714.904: 21.33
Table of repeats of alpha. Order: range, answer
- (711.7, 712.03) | 22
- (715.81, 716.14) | 20.9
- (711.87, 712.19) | 21.8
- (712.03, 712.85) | 20.9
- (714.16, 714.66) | 21.5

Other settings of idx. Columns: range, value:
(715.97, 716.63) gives 20.6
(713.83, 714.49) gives 21.5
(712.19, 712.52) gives 20.3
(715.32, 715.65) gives 21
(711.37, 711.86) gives 21.6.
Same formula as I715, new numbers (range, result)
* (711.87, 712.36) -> 20.66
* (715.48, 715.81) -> 20.83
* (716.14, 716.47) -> 20.34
